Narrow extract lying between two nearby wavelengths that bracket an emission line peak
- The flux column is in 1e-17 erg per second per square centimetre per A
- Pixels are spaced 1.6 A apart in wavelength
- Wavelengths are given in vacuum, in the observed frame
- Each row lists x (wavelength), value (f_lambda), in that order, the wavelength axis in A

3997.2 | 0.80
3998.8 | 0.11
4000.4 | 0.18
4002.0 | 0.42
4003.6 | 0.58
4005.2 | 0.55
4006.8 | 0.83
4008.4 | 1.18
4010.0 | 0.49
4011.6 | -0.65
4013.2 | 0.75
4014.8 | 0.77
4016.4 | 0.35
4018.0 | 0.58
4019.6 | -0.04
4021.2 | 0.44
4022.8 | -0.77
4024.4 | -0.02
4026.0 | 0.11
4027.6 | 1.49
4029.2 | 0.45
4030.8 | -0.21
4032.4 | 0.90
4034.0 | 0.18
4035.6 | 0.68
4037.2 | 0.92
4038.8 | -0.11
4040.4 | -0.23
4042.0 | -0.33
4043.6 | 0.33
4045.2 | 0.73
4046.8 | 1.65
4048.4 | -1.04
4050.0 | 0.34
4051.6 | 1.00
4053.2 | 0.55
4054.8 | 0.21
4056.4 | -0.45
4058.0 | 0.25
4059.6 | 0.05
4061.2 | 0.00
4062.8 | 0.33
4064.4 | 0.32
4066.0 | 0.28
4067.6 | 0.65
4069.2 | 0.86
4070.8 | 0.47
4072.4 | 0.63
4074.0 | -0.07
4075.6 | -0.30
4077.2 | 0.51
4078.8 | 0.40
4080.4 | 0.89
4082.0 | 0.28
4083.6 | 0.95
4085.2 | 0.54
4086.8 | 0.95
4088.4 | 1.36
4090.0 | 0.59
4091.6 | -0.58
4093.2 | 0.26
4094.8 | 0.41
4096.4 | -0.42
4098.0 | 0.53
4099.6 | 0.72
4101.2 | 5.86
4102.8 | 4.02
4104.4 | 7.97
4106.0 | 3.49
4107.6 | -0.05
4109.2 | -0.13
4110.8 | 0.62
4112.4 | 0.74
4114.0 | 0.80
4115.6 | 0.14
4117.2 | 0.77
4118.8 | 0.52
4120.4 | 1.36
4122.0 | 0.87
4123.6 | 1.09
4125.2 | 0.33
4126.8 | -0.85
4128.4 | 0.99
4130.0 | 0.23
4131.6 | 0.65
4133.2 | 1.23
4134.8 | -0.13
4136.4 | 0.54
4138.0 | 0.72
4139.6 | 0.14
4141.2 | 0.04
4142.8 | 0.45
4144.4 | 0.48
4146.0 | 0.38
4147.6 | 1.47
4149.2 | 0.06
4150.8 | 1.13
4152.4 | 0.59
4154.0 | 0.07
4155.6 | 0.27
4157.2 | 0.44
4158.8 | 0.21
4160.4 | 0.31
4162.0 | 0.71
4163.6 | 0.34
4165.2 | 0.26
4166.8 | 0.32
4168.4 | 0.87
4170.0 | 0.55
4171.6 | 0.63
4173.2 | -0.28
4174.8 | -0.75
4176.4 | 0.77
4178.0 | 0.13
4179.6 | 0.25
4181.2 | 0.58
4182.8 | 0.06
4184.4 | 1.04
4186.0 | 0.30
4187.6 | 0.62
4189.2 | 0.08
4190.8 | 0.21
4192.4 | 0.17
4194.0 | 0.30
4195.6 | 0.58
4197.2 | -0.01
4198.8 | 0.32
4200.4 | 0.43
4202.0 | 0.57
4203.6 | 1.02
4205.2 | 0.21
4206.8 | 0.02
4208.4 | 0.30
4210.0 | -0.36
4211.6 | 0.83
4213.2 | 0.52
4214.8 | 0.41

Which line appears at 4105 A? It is [O II] 3727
